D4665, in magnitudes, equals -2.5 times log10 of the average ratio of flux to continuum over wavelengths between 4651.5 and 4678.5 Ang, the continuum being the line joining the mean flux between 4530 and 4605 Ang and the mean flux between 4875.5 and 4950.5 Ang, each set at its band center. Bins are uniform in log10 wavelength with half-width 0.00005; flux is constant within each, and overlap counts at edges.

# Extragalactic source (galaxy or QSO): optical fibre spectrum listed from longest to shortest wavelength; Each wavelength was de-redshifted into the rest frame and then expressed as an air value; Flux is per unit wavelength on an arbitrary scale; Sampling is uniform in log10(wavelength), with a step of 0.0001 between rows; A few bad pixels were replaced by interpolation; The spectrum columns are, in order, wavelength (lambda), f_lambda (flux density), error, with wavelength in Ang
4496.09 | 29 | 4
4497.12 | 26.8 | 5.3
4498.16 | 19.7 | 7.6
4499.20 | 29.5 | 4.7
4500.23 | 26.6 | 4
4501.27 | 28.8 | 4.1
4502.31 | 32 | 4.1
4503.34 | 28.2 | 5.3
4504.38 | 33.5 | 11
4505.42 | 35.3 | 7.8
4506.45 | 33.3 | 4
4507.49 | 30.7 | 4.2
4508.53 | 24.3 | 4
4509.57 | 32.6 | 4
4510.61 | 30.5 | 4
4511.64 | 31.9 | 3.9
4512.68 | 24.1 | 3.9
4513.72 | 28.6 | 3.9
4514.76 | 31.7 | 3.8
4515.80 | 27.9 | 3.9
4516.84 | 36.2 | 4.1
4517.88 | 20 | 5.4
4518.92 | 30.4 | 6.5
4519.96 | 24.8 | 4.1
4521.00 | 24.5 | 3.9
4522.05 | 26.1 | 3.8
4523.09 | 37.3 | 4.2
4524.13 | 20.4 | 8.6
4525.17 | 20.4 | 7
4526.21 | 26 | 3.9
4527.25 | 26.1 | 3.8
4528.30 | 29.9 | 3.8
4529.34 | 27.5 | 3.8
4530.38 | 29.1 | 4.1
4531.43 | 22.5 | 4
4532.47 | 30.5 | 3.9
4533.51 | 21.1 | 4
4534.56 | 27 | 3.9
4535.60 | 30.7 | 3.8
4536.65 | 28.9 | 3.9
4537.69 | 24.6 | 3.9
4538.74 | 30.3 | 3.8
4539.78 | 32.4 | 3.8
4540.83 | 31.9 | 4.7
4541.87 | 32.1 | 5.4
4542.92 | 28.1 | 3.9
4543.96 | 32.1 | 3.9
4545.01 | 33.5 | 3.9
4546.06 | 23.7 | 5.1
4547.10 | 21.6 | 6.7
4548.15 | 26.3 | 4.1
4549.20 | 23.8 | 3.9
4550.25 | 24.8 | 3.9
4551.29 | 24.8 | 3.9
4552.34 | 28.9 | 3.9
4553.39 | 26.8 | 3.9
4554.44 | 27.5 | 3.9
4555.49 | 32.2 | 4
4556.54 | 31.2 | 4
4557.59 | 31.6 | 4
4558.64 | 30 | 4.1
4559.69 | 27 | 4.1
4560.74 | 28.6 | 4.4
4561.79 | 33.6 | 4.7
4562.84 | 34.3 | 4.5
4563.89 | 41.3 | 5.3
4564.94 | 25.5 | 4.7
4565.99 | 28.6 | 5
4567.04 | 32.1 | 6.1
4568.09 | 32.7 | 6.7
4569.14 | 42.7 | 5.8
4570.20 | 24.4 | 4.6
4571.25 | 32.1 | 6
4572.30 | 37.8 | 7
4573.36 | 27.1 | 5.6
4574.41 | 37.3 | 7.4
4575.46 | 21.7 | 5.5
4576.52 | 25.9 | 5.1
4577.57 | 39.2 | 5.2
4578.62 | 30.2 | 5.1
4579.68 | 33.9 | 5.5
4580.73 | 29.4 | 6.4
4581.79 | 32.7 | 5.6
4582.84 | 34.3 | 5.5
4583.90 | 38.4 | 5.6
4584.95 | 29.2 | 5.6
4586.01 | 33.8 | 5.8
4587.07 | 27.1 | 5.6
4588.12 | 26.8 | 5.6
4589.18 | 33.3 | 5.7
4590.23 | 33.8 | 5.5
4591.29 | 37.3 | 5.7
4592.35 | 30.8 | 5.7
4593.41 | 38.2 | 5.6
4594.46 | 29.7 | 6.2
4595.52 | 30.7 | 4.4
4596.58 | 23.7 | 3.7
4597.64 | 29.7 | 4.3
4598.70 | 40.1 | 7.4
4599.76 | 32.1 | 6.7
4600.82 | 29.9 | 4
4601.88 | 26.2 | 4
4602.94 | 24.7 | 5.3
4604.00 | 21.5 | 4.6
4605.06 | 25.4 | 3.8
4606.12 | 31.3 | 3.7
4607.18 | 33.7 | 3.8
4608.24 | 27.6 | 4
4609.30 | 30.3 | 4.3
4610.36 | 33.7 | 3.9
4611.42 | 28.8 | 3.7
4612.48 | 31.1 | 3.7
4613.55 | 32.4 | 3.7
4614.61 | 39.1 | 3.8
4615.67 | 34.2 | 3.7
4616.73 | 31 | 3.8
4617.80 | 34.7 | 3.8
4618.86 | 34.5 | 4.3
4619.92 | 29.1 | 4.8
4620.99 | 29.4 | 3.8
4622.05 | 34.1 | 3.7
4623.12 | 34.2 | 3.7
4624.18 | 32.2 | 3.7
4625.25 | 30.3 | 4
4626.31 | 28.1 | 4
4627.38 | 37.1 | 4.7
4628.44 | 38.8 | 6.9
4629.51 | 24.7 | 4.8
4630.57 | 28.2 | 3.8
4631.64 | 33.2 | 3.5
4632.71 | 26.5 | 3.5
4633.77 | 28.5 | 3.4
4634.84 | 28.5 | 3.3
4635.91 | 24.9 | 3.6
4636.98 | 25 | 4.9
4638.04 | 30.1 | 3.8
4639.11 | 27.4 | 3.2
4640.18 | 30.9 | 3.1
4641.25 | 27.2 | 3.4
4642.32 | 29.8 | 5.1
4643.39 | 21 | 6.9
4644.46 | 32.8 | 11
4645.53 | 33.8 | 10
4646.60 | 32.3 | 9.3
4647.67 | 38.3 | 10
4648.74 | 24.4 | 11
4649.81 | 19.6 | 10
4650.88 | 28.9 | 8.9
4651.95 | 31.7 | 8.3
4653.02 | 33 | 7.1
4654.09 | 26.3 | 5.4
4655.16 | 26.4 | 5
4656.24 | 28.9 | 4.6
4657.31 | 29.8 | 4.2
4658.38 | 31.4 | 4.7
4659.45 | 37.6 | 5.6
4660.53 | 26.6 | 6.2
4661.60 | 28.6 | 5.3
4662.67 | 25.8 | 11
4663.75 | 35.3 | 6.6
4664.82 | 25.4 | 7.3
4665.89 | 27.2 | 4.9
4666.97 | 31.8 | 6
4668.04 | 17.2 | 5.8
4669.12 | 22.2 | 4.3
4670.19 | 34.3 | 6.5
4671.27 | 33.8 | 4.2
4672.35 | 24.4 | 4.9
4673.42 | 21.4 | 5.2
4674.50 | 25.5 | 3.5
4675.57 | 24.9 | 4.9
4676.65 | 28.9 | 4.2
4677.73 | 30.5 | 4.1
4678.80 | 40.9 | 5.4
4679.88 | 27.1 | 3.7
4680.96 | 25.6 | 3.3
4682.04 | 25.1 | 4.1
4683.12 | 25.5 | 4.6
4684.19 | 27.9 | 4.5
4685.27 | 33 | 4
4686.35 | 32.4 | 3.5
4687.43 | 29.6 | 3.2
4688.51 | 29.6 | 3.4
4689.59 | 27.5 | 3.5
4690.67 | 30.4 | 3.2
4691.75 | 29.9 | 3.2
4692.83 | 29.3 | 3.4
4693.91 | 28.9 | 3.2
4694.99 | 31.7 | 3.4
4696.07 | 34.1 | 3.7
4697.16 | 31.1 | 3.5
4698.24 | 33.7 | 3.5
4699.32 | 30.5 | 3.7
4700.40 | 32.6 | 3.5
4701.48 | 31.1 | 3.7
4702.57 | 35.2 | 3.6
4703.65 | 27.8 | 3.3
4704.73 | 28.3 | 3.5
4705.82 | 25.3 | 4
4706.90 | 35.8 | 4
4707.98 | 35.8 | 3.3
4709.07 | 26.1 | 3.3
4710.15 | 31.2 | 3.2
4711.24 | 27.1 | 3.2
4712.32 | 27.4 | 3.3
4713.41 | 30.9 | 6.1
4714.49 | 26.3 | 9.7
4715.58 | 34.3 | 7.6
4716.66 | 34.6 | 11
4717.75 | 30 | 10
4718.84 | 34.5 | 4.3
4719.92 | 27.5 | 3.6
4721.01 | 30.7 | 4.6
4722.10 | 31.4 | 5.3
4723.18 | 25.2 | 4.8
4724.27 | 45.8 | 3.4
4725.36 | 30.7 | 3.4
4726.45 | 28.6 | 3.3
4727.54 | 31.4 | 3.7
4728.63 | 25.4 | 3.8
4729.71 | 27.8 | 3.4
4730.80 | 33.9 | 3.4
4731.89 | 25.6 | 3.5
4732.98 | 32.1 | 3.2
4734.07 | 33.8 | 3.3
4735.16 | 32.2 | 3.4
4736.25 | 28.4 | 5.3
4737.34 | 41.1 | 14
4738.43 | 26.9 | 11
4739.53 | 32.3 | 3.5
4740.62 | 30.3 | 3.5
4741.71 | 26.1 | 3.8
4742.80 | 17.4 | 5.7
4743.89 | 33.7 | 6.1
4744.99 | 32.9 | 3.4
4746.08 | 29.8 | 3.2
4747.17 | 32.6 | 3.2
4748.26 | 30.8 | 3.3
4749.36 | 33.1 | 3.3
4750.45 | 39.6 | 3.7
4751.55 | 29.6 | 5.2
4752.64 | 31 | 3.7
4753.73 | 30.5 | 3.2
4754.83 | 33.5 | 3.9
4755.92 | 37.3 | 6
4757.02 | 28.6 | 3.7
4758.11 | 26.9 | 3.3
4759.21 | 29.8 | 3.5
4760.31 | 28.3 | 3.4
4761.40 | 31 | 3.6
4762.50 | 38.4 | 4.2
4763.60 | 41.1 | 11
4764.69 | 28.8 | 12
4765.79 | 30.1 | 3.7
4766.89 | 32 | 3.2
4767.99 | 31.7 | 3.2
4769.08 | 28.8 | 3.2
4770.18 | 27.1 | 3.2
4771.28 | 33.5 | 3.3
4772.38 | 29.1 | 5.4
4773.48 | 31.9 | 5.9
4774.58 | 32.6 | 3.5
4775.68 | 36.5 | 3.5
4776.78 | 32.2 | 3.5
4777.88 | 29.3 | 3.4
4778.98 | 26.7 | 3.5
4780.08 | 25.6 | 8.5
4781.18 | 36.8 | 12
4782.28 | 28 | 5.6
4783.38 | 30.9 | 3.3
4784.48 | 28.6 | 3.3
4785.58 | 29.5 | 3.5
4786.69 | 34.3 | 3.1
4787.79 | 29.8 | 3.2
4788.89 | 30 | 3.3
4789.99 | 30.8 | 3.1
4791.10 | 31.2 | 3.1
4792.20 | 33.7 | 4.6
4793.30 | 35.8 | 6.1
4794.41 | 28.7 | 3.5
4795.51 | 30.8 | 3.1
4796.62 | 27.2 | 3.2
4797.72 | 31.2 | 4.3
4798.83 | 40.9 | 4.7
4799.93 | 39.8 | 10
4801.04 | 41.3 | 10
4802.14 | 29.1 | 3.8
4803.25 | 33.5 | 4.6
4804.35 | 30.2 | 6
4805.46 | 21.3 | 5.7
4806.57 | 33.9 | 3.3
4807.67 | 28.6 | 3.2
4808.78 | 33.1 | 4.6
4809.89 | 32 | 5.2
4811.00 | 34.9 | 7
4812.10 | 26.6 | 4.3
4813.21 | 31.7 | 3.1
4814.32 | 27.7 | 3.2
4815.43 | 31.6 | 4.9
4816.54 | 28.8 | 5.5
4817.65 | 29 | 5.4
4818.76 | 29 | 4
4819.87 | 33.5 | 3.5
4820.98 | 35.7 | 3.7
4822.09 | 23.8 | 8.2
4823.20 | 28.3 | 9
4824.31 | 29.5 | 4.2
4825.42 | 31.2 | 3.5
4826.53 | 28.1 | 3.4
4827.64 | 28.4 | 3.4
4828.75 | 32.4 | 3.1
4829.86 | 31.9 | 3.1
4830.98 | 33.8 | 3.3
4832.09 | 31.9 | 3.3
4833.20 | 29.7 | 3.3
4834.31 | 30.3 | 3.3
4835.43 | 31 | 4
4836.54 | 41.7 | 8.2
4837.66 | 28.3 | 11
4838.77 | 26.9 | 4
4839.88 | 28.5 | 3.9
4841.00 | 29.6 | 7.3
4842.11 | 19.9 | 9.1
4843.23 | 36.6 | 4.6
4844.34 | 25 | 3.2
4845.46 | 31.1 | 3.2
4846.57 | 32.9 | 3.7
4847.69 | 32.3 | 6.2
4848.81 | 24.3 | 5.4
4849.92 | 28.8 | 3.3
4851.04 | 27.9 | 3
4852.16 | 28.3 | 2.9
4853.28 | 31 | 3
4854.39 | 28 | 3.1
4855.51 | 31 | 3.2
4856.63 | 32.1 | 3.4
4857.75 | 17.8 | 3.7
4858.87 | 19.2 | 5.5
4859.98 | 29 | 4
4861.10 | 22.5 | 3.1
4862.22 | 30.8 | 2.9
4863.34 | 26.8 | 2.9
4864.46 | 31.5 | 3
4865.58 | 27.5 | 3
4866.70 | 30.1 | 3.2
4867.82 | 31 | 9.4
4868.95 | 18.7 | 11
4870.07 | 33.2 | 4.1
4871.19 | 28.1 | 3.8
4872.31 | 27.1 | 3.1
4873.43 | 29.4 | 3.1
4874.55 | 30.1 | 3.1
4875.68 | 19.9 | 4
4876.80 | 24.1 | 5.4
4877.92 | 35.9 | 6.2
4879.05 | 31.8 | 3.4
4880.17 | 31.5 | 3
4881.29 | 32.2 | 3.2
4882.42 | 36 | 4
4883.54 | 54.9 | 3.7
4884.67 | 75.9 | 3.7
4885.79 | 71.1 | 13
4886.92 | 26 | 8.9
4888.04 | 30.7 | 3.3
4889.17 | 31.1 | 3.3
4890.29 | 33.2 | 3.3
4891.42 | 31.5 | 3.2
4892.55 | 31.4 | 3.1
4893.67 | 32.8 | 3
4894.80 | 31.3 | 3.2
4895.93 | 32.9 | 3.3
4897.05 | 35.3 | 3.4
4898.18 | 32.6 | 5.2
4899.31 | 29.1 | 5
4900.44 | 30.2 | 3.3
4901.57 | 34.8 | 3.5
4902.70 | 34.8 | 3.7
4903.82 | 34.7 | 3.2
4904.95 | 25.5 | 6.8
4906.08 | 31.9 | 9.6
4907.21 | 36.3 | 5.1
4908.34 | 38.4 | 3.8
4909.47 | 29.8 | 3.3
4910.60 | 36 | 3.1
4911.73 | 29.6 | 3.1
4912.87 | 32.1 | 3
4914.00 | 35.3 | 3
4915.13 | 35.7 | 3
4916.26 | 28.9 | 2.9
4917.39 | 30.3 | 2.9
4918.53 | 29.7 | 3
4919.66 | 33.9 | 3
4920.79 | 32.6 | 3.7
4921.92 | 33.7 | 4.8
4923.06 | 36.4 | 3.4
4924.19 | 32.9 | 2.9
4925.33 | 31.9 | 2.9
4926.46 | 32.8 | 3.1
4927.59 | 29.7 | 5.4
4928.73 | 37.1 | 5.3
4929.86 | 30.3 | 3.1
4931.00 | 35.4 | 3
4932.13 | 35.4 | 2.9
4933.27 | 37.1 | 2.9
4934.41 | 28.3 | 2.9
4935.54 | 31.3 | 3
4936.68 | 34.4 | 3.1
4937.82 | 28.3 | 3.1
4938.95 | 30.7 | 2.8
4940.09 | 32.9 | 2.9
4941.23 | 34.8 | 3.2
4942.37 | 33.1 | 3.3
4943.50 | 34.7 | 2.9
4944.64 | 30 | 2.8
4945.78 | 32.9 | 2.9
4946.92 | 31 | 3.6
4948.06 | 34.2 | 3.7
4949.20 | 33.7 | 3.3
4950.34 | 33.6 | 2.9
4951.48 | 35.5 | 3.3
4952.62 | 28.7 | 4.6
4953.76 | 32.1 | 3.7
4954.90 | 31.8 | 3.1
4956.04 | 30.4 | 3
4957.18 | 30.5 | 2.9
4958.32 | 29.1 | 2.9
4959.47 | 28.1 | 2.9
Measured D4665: 0.10 mag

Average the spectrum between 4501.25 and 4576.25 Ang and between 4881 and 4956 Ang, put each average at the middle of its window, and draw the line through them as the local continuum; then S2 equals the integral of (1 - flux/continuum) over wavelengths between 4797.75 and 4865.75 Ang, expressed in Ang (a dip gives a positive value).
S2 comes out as 6.0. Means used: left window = 29.1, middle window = 30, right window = 34.1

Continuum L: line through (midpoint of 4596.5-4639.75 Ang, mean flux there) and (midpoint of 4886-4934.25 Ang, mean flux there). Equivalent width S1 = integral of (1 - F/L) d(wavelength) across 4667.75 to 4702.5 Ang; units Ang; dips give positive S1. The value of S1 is 2.0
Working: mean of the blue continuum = 30.5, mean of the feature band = 29.2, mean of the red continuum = 32.9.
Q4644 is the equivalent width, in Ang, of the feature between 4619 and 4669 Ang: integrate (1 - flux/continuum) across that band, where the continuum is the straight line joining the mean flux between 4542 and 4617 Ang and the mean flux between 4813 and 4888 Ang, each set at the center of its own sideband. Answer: 2.2 Ang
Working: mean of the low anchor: 30.6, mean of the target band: 29.4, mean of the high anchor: 31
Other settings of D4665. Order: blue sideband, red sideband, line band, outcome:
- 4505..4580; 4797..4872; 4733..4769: -0.065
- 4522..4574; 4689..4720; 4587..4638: -0.038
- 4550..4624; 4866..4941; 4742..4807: 0.033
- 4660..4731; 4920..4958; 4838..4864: 0.136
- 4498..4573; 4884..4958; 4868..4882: 0.159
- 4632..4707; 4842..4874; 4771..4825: -0.100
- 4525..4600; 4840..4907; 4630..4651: 0.070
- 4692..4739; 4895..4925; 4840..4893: 0.040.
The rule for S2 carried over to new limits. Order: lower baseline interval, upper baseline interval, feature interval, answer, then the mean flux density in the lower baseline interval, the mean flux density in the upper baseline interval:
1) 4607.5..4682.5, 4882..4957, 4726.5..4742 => 0.3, 29.6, 34.1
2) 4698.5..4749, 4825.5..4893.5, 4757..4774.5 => -0.2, 30.7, 31.2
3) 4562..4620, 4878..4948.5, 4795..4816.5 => 1.0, 31.6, 34.2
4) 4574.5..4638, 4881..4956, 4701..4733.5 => 1.5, 31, 34.1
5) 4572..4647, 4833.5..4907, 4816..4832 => 0.5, 30.8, 31.4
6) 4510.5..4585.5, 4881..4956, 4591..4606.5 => 0.0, 29.3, 34.1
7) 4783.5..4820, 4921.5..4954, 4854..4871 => 2.5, 31.4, 32.9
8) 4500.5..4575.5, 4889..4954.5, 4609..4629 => -1.9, 29.2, 32.7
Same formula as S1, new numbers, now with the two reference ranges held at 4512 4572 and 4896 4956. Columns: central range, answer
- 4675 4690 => 0.5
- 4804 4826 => 1.1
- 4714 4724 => -0.1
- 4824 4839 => 0.3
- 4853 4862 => 1.6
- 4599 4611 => 0.2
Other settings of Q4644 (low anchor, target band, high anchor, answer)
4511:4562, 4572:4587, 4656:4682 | -2.05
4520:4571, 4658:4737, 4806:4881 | -2.42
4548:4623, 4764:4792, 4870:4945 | 1.57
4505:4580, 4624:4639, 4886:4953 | 0.22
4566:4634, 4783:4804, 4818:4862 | -1.97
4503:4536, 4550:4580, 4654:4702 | -2.49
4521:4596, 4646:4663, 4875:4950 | 0.85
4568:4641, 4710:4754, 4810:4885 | -0.24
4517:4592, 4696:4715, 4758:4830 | 0.04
